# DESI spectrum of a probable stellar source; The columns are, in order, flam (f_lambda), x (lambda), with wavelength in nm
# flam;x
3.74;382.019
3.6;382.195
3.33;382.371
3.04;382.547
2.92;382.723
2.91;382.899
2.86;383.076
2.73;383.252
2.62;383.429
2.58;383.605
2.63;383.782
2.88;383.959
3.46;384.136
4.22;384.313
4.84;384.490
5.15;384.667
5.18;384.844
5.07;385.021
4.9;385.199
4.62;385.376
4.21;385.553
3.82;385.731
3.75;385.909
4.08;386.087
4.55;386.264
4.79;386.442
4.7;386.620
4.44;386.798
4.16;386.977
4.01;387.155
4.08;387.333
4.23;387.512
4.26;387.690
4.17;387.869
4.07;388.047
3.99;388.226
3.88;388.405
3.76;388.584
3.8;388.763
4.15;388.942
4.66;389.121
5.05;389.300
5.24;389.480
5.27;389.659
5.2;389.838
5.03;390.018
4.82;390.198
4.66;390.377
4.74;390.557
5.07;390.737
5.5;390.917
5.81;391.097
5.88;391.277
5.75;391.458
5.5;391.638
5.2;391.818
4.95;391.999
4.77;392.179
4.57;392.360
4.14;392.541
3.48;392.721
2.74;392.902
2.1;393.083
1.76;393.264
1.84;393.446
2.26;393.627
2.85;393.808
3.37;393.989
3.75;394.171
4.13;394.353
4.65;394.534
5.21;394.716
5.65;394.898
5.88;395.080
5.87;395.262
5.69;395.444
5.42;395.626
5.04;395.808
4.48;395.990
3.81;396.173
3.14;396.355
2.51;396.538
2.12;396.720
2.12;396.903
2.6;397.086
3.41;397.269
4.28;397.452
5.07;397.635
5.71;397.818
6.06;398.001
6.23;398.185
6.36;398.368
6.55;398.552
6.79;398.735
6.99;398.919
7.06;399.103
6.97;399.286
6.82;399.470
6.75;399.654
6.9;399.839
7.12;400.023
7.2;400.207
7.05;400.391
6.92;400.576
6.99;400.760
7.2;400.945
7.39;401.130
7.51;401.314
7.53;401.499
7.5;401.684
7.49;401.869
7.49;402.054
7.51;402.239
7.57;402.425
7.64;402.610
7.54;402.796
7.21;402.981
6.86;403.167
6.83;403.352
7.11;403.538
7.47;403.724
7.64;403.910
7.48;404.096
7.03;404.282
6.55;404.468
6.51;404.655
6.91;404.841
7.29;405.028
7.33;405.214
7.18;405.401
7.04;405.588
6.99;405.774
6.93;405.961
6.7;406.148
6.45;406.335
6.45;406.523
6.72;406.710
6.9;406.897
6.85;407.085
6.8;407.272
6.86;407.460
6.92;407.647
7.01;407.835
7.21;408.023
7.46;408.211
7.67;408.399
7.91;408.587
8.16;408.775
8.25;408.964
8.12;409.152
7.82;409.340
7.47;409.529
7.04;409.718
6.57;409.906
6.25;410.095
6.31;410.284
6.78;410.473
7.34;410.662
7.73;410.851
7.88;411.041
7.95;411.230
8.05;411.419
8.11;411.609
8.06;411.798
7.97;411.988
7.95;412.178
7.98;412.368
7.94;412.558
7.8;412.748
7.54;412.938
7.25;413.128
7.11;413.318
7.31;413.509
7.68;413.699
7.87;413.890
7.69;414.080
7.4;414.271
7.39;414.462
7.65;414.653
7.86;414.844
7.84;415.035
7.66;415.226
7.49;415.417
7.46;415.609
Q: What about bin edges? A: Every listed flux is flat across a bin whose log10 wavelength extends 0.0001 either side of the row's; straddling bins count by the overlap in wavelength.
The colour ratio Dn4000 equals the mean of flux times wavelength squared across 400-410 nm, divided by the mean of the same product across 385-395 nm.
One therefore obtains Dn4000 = 1.79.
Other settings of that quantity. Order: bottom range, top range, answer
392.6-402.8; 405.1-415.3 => 1.46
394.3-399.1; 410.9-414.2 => 1.72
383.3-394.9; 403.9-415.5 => 1.92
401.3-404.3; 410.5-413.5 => 1.10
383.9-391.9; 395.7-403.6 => 1.42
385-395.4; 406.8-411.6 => 1.84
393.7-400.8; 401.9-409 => 1.42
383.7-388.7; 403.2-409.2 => 1.88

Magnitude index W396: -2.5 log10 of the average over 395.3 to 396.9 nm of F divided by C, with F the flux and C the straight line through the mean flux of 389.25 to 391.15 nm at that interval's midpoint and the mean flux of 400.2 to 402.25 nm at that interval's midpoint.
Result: 0.49 mag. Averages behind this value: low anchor 5.11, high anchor 7.31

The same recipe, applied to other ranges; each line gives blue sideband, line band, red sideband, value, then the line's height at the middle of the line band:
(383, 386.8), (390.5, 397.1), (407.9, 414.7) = 0.23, 5.2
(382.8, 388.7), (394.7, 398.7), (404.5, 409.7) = 0.19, 5.62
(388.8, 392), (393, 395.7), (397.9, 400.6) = 0.42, 5.86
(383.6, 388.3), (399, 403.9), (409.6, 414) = -0.17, 6.18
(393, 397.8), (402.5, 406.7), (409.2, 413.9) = -0.19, 5.93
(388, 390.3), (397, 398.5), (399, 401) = 0.28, 6.49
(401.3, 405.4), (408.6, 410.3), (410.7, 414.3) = 0.03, 7.59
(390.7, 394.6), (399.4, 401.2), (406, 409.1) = -0.24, 5.66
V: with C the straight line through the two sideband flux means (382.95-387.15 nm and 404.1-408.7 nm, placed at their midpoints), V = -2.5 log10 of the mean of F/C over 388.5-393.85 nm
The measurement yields 0.108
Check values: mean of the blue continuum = 4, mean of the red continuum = 7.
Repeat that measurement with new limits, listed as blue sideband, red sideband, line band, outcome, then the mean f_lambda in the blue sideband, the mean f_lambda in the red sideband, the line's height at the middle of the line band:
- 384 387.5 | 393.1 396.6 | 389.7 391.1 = -0.200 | 4.4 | 4.04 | 4.22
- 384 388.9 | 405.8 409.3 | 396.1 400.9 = 0.084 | 4.29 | 7.19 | 5.95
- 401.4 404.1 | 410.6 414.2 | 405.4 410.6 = 0.071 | 7.39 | 7.75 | 7.58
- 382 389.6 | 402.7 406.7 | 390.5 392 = -0.117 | 3.99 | 7.02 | 4.86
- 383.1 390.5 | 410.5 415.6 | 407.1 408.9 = -0.045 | 4.23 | 7.69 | 7.03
